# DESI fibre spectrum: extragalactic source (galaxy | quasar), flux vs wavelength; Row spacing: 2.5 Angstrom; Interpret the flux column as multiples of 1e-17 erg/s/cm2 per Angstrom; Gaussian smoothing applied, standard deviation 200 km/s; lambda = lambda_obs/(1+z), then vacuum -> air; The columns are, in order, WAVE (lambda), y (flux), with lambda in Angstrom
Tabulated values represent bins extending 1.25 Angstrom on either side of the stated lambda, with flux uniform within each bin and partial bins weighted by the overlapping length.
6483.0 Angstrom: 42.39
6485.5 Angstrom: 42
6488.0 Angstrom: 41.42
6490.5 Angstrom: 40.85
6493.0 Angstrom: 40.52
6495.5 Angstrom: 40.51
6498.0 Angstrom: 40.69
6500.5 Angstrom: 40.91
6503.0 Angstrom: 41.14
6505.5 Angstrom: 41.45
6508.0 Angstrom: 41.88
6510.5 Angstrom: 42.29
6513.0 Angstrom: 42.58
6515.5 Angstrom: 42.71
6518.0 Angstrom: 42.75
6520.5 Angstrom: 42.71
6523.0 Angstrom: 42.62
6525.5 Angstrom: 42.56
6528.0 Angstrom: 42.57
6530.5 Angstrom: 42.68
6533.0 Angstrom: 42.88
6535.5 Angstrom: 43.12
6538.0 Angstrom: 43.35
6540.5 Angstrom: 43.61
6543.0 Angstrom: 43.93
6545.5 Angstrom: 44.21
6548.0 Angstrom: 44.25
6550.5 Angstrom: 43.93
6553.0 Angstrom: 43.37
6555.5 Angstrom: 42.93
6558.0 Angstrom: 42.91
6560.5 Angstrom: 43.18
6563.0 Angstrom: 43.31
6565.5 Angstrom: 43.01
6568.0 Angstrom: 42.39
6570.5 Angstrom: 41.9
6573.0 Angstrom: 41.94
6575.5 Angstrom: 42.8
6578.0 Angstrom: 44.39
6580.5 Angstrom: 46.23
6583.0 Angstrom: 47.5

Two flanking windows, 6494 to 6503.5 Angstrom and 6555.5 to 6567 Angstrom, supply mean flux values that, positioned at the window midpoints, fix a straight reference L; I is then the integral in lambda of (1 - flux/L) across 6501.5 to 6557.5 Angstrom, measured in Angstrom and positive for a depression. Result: -1.3 Angstrom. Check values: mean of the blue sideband 40.8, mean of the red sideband 43.1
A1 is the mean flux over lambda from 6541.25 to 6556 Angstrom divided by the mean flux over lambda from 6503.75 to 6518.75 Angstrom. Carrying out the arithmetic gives 1.04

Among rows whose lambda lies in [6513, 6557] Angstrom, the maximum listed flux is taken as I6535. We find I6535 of 44.25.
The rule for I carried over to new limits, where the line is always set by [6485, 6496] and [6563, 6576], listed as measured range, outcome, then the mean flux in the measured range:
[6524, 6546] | -0.7 Angstrom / 43.2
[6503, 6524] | -0.4 Angstrom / 42.3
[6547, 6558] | -0.4 Angstrom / 43.5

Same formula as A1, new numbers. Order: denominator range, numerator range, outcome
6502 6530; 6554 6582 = 1.02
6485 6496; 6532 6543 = 1.06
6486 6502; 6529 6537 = 1.05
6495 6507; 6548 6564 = 1.06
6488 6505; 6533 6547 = 1.07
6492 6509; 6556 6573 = 1.04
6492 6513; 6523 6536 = 1.04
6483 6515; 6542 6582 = 1.05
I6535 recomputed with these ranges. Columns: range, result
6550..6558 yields 43.93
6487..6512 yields 42.29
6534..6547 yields 44.21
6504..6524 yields 42.75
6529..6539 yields 43.35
